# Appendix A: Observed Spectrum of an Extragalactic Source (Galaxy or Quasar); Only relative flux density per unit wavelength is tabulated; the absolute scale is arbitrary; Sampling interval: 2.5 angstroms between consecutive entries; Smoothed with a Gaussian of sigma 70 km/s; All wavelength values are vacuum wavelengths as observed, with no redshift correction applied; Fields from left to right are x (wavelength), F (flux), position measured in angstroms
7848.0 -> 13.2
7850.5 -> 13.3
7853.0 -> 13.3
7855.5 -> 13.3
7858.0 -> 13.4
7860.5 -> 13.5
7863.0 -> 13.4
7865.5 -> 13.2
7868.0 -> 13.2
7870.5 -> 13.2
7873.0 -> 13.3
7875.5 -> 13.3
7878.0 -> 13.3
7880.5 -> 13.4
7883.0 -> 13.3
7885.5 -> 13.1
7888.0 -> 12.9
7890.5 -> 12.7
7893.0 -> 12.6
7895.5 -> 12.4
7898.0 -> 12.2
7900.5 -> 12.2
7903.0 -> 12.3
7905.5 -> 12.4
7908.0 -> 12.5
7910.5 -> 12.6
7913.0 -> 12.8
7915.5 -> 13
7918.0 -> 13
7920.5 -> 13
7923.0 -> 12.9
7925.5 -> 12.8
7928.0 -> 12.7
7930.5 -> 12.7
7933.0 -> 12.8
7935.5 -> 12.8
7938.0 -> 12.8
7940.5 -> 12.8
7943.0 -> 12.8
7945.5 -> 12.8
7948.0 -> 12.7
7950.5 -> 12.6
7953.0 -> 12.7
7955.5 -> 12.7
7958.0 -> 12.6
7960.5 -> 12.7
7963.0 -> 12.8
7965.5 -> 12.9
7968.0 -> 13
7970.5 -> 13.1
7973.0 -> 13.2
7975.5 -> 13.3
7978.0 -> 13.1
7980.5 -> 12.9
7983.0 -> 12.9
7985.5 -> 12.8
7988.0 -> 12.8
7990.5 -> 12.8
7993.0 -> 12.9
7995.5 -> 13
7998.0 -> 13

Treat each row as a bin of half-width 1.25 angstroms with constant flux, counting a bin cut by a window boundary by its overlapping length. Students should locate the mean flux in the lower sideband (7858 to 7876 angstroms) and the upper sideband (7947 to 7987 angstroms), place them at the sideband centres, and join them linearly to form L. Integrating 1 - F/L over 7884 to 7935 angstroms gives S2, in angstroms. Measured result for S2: 1.7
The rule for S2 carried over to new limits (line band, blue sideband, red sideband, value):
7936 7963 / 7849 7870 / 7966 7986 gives 0.8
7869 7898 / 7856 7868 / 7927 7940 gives 0.4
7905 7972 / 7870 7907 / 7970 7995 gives 0.6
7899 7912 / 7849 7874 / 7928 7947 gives 0.6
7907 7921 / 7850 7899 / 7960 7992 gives 0.3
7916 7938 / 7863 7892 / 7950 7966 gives 0.1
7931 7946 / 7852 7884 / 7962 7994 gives 0.3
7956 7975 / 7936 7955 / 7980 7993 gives -0.2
